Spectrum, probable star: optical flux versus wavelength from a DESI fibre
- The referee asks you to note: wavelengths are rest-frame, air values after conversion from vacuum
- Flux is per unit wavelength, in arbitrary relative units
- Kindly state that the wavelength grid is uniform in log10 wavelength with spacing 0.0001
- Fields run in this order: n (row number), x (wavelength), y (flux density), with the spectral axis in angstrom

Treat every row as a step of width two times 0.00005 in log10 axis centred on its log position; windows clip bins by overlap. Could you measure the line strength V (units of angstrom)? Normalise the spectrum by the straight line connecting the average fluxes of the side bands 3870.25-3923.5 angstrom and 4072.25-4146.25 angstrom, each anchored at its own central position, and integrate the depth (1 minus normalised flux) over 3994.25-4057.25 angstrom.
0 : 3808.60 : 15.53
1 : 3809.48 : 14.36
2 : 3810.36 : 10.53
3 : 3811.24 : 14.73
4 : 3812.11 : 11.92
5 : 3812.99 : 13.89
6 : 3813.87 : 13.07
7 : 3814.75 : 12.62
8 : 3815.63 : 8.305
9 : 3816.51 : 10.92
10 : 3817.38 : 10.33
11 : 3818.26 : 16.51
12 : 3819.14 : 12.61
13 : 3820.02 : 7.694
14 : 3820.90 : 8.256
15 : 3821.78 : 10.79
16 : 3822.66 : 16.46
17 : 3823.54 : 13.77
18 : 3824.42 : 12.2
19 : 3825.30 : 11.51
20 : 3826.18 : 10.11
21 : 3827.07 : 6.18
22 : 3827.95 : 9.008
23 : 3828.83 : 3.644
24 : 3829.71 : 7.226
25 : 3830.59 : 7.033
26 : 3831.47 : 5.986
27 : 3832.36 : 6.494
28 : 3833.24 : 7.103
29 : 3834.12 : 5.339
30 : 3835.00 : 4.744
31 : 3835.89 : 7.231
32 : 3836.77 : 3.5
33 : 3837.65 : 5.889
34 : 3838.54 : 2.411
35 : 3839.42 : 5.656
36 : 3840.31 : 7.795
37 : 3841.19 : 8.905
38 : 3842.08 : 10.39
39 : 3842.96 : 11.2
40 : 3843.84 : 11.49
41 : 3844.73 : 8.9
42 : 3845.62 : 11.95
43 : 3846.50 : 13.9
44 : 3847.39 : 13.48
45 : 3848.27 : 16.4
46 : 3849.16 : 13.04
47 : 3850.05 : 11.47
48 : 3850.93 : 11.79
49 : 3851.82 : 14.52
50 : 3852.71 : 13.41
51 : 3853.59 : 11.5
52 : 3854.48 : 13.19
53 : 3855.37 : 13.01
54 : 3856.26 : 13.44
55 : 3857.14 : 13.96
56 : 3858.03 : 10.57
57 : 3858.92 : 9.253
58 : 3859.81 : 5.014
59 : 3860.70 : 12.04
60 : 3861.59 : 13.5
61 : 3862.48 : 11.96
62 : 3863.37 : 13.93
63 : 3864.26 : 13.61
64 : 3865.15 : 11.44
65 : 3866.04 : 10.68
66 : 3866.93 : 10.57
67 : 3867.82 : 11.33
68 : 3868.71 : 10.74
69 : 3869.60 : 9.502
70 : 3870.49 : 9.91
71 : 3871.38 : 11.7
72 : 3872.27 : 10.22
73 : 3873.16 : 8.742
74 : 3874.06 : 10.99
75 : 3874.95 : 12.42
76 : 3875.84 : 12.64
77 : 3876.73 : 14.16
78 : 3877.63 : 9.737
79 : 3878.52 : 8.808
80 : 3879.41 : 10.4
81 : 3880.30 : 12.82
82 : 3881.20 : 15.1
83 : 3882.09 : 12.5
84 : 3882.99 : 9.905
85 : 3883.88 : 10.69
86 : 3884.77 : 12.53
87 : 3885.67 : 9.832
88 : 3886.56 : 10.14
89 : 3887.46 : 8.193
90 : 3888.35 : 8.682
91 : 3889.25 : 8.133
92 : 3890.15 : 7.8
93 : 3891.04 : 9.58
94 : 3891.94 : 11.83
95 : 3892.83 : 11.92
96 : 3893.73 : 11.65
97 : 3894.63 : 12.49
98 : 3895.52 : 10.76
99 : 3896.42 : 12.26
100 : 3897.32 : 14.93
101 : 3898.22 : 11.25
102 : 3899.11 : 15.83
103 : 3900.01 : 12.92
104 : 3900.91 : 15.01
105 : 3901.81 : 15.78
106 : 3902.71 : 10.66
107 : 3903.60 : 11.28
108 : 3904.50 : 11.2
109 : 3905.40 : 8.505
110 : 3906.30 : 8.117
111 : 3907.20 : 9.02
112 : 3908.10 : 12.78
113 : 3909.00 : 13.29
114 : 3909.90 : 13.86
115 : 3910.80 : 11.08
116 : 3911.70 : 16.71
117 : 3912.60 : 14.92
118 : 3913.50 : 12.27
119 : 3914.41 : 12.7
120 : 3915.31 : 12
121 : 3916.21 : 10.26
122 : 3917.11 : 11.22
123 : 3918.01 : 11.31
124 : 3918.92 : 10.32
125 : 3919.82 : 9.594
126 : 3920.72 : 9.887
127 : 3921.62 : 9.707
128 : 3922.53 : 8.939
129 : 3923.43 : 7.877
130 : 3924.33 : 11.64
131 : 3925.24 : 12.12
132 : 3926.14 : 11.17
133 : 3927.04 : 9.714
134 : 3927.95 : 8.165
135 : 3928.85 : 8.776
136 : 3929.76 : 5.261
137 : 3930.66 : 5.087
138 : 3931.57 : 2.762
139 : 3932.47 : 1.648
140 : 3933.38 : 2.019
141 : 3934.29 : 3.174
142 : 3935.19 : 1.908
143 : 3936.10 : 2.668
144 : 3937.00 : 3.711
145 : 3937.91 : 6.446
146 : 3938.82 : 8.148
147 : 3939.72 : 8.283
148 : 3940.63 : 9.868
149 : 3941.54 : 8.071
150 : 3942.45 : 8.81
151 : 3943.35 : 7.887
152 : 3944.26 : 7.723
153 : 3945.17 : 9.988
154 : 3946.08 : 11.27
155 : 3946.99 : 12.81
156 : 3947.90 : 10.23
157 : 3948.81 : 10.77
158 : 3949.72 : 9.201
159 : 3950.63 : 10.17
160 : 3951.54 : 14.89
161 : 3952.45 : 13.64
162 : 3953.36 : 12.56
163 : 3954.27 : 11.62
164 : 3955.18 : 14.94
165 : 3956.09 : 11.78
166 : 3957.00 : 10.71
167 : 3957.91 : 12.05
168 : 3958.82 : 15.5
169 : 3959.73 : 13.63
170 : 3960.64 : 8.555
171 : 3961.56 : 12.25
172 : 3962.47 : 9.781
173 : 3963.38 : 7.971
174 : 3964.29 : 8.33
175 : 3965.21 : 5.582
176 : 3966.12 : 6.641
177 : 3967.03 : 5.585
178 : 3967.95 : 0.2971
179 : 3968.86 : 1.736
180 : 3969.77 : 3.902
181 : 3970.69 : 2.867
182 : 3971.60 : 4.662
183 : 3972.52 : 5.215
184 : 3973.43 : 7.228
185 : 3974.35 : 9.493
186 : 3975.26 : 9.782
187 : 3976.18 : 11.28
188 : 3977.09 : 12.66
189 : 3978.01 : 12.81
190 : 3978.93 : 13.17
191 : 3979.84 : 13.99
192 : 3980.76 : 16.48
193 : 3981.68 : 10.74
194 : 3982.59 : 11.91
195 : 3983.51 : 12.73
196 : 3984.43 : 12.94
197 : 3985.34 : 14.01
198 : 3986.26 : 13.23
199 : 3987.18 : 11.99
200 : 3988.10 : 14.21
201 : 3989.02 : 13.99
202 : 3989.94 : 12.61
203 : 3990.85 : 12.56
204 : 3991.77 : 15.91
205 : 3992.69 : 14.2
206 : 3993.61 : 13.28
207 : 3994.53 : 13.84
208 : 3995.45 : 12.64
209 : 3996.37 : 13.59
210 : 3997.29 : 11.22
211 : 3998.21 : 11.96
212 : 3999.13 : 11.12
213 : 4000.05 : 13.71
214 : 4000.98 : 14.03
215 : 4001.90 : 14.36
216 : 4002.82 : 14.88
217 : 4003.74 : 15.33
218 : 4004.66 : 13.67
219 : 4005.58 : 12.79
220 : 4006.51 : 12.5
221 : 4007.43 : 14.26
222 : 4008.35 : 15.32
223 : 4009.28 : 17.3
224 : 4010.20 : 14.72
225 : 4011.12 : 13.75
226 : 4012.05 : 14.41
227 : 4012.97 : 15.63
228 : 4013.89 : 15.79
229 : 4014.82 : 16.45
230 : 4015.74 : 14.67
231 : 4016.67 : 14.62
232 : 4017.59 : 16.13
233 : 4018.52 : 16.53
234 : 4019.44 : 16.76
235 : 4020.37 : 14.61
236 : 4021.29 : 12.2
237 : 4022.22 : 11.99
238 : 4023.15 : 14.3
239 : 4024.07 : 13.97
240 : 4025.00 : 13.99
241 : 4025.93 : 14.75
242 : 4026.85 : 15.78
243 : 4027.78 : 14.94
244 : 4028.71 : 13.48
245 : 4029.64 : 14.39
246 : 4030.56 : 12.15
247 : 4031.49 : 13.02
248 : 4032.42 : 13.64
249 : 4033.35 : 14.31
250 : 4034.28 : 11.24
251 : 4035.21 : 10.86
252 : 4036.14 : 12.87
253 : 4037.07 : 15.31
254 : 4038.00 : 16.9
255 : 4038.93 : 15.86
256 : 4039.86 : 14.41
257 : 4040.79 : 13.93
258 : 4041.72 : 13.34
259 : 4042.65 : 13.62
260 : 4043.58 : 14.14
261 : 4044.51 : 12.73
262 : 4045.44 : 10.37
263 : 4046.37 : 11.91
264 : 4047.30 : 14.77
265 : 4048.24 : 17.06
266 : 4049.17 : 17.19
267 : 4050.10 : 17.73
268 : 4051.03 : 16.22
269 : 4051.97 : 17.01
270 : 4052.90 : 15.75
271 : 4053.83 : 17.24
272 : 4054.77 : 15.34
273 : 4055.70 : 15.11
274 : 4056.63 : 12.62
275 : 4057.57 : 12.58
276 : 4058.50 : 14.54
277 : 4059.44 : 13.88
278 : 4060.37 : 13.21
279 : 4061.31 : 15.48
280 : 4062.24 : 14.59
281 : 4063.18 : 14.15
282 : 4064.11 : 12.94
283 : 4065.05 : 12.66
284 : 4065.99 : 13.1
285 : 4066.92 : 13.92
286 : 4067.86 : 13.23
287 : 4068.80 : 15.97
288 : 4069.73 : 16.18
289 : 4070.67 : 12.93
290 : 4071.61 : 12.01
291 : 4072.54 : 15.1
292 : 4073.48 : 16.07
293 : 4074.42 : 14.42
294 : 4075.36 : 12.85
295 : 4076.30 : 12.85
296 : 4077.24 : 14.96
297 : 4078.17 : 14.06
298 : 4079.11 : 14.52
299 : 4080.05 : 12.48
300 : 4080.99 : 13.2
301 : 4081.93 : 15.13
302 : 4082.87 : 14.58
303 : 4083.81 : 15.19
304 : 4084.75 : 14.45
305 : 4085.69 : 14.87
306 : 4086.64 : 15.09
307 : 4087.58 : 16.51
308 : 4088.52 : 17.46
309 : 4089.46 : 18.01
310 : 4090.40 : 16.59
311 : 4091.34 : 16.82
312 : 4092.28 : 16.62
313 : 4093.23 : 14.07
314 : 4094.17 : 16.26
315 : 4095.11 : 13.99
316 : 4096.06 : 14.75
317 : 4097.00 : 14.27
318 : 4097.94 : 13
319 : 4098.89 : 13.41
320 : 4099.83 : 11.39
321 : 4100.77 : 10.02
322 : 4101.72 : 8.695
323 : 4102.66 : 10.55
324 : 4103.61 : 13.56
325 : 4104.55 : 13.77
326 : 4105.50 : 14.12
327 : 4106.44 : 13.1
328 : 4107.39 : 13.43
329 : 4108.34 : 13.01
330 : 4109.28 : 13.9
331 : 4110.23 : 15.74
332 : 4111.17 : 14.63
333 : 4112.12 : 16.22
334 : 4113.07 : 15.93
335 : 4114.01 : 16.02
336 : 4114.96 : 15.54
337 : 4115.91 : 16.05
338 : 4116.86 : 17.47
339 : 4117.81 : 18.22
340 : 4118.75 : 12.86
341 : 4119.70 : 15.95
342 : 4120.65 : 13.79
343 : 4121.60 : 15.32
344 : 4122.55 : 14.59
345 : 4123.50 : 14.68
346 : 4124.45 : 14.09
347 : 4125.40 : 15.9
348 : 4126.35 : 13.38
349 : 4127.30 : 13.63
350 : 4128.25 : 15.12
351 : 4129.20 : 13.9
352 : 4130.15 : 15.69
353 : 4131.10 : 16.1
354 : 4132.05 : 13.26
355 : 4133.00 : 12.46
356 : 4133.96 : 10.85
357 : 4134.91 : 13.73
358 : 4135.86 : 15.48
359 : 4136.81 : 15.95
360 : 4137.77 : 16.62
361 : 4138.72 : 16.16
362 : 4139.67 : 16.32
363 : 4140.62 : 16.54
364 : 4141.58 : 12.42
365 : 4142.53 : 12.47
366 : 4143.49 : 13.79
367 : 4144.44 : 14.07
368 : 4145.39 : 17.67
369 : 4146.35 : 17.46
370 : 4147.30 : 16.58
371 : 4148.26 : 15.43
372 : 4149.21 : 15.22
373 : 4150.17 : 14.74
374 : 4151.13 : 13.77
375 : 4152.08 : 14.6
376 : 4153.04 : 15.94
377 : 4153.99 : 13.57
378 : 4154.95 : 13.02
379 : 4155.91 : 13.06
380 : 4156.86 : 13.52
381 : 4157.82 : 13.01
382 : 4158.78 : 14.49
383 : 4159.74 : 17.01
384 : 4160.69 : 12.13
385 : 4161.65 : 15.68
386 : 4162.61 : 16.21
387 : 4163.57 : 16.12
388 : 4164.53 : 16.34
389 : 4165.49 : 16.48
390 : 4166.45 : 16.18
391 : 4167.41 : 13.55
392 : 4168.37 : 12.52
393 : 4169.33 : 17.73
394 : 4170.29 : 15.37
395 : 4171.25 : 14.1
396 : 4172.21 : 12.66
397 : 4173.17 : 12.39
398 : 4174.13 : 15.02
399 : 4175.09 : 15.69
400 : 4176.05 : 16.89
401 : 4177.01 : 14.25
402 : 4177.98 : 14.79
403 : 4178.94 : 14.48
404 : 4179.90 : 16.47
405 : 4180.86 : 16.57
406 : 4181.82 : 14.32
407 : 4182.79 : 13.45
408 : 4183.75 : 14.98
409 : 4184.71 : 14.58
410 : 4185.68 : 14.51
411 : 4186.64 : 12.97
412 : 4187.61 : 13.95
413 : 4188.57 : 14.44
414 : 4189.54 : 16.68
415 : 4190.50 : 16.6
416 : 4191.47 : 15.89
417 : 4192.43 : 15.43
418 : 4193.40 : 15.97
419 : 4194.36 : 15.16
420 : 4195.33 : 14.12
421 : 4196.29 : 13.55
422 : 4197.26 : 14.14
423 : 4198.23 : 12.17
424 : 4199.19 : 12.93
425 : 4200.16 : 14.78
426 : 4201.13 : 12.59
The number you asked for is -4.7 angstrom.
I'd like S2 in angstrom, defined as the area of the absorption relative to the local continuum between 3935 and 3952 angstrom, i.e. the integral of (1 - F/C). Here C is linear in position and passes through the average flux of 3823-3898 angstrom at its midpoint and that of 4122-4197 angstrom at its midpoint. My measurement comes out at 4.3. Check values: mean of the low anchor 10.4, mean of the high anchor 14.8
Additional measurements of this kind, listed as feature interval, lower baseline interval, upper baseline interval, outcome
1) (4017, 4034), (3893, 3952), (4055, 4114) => -2.2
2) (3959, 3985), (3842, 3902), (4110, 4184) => 7.6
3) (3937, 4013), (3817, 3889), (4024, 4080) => 9.4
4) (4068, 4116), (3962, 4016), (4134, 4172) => -2.2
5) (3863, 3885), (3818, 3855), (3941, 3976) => -4.2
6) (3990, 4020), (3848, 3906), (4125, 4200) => -3.0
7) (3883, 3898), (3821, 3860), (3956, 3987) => -1.4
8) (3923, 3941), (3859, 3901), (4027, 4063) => 8.4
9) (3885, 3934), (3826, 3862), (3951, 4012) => 0.4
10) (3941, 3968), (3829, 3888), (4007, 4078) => 4.8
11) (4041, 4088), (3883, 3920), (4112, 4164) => -1.8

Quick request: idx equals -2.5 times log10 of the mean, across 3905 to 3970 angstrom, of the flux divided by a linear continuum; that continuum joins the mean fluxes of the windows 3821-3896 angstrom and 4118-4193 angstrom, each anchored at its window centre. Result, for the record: 0.24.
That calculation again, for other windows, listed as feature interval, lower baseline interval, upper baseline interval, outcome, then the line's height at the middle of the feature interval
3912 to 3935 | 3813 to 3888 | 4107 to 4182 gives 0.29 mag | 11.6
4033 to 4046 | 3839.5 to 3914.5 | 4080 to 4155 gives 0.01 mag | 13.7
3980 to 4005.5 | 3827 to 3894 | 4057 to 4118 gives -0.06 mag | 12.6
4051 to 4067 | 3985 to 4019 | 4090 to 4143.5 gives -0.01 mag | 14.3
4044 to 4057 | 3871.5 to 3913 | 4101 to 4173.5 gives -0.12 mag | 13.5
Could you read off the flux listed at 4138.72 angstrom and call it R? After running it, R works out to 16.16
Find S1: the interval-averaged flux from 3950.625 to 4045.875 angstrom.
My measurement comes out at 12.5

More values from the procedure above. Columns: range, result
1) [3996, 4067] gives 14.3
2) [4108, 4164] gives 14.9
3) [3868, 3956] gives 10.3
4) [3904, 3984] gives 9.46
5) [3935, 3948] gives 7.91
